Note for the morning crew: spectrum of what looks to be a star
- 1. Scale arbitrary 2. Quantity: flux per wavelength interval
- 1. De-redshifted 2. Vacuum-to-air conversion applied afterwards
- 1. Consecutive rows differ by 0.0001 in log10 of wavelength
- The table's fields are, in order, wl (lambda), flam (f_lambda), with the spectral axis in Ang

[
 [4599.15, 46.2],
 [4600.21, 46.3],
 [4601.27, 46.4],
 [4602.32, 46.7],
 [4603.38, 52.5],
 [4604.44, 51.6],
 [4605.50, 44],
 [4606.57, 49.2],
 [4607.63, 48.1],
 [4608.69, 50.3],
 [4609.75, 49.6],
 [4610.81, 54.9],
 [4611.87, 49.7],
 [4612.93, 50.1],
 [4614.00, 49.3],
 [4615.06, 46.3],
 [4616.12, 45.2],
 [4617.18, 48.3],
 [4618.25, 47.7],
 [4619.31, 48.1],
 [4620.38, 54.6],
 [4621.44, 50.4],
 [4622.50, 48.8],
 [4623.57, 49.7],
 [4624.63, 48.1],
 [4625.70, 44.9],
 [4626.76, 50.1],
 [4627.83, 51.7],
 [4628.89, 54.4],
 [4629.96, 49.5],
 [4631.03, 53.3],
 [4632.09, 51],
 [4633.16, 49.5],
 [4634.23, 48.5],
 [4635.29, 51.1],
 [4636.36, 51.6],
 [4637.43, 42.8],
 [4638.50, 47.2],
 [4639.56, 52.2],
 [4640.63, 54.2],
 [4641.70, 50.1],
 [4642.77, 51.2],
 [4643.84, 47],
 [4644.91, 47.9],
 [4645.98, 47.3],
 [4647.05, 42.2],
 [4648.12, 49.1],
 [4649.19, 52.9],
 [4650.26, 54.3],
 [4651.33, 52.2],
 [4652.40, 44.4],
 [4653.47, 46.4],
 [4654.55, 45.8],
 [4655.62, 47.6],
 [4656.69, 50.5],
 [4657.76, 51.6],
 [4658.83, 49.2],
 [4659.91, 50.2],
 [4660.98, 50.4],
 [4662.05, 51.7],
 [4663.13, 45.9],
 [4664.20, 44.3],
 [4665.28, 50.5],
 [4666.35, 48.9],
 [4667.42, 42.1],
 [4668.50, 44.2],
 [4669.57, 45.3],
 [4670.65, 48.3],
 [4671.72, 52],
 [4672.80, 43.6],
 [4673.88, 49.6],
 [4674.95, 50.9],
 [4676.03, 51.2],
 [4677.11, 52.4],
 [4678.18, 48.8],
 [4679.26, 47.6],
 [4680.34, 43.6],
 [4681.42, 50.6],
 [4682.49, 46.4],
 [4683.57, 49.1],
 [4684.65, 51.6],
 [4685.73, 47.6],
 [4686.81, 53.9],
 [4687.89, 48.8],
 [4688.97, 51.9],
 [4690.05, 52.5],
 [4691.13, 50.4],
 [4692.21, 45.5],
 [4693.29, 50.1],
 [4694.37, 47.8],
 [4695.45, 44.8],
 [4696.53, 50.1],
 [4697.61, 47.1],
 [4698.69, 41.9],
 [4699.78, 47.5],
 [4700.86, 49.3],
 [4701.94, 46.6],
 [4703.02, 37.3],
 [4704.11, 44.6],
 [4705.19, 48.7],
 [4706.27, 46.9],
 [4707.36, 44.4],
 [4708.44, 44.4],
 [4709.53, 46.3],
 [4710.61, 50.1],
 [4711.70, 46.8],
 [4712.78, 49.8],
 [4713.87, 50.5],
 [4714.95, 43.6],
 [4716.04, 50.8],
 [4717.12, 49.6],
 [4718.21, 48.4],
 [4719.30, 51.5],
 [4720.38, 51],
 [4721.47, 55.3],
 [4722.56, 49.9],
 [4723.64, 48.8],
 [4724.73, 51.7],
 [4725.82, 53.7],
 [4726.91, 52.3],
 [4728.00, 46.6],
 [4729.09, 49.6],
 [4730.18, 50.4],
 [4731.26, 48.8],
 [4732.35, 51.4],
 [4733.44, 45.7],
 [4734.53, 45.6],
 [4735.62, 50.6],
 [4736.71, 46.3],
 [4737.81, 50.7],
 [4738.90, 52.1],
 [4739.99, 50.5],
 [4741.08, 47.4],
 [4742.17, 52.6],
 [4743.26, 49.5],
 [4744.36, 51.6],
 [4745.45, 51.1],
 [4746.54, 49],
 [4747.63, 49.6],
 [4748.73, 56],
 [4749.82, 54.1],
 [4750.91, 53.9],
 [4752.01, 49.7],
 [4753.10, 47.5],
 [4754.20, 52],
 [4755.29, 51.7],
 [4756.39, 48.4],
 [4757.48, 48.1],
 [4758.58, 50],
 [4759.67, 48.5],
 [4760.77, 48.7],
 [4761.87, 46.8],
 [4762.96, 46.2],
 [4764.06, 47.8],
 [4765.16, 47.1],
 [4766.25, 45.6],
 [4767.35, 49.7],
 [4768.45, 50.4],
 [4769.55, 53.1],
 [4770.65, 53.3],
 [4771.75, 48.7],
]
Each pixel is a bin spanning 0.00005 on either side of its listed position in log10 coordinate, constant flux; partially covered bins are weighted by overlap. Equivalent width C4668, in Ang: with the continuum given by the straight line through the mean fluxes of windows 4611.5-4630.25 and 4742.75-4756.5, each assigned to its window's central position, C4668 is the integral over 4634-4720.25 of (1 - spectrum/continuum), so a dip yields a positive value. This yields 3.0 Ang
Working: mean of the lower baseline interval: 49.3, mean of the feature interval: 48.3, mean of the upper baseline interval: 51.2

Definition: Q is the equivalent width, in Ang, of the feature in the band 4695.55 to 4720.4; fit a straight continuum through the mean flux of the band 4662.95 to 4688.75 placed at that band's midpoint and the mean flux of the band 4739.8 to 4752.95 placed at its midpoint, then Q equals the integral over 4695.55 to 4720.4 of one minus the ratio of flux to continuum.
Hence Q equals 1.2 Ang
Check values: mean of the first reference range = 48.3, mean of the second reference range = 51.2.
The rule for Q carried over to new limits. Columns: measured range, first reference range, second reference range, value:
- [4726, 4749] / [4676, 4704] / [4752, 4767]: -0.7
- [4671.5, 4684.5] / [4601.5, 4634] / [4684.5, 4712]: -0.2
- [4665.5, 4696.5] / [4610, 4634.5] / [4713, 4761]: 0.8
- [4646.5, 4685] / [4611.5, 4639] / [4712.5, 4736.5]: 0.8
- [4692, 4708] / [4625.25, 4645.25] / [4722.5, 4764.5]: 1.2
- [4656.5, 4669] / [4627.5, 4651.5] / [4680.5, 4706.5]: 0.2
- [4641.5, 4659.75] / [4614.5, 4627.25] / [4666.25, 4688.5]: -0.1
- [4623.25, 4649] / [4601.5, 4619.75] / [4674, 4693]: -0.1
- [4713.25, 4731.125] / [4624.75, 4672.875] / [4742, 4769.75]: -0.2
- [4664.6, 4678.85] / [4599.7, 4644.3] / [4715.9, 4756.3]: 0.5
